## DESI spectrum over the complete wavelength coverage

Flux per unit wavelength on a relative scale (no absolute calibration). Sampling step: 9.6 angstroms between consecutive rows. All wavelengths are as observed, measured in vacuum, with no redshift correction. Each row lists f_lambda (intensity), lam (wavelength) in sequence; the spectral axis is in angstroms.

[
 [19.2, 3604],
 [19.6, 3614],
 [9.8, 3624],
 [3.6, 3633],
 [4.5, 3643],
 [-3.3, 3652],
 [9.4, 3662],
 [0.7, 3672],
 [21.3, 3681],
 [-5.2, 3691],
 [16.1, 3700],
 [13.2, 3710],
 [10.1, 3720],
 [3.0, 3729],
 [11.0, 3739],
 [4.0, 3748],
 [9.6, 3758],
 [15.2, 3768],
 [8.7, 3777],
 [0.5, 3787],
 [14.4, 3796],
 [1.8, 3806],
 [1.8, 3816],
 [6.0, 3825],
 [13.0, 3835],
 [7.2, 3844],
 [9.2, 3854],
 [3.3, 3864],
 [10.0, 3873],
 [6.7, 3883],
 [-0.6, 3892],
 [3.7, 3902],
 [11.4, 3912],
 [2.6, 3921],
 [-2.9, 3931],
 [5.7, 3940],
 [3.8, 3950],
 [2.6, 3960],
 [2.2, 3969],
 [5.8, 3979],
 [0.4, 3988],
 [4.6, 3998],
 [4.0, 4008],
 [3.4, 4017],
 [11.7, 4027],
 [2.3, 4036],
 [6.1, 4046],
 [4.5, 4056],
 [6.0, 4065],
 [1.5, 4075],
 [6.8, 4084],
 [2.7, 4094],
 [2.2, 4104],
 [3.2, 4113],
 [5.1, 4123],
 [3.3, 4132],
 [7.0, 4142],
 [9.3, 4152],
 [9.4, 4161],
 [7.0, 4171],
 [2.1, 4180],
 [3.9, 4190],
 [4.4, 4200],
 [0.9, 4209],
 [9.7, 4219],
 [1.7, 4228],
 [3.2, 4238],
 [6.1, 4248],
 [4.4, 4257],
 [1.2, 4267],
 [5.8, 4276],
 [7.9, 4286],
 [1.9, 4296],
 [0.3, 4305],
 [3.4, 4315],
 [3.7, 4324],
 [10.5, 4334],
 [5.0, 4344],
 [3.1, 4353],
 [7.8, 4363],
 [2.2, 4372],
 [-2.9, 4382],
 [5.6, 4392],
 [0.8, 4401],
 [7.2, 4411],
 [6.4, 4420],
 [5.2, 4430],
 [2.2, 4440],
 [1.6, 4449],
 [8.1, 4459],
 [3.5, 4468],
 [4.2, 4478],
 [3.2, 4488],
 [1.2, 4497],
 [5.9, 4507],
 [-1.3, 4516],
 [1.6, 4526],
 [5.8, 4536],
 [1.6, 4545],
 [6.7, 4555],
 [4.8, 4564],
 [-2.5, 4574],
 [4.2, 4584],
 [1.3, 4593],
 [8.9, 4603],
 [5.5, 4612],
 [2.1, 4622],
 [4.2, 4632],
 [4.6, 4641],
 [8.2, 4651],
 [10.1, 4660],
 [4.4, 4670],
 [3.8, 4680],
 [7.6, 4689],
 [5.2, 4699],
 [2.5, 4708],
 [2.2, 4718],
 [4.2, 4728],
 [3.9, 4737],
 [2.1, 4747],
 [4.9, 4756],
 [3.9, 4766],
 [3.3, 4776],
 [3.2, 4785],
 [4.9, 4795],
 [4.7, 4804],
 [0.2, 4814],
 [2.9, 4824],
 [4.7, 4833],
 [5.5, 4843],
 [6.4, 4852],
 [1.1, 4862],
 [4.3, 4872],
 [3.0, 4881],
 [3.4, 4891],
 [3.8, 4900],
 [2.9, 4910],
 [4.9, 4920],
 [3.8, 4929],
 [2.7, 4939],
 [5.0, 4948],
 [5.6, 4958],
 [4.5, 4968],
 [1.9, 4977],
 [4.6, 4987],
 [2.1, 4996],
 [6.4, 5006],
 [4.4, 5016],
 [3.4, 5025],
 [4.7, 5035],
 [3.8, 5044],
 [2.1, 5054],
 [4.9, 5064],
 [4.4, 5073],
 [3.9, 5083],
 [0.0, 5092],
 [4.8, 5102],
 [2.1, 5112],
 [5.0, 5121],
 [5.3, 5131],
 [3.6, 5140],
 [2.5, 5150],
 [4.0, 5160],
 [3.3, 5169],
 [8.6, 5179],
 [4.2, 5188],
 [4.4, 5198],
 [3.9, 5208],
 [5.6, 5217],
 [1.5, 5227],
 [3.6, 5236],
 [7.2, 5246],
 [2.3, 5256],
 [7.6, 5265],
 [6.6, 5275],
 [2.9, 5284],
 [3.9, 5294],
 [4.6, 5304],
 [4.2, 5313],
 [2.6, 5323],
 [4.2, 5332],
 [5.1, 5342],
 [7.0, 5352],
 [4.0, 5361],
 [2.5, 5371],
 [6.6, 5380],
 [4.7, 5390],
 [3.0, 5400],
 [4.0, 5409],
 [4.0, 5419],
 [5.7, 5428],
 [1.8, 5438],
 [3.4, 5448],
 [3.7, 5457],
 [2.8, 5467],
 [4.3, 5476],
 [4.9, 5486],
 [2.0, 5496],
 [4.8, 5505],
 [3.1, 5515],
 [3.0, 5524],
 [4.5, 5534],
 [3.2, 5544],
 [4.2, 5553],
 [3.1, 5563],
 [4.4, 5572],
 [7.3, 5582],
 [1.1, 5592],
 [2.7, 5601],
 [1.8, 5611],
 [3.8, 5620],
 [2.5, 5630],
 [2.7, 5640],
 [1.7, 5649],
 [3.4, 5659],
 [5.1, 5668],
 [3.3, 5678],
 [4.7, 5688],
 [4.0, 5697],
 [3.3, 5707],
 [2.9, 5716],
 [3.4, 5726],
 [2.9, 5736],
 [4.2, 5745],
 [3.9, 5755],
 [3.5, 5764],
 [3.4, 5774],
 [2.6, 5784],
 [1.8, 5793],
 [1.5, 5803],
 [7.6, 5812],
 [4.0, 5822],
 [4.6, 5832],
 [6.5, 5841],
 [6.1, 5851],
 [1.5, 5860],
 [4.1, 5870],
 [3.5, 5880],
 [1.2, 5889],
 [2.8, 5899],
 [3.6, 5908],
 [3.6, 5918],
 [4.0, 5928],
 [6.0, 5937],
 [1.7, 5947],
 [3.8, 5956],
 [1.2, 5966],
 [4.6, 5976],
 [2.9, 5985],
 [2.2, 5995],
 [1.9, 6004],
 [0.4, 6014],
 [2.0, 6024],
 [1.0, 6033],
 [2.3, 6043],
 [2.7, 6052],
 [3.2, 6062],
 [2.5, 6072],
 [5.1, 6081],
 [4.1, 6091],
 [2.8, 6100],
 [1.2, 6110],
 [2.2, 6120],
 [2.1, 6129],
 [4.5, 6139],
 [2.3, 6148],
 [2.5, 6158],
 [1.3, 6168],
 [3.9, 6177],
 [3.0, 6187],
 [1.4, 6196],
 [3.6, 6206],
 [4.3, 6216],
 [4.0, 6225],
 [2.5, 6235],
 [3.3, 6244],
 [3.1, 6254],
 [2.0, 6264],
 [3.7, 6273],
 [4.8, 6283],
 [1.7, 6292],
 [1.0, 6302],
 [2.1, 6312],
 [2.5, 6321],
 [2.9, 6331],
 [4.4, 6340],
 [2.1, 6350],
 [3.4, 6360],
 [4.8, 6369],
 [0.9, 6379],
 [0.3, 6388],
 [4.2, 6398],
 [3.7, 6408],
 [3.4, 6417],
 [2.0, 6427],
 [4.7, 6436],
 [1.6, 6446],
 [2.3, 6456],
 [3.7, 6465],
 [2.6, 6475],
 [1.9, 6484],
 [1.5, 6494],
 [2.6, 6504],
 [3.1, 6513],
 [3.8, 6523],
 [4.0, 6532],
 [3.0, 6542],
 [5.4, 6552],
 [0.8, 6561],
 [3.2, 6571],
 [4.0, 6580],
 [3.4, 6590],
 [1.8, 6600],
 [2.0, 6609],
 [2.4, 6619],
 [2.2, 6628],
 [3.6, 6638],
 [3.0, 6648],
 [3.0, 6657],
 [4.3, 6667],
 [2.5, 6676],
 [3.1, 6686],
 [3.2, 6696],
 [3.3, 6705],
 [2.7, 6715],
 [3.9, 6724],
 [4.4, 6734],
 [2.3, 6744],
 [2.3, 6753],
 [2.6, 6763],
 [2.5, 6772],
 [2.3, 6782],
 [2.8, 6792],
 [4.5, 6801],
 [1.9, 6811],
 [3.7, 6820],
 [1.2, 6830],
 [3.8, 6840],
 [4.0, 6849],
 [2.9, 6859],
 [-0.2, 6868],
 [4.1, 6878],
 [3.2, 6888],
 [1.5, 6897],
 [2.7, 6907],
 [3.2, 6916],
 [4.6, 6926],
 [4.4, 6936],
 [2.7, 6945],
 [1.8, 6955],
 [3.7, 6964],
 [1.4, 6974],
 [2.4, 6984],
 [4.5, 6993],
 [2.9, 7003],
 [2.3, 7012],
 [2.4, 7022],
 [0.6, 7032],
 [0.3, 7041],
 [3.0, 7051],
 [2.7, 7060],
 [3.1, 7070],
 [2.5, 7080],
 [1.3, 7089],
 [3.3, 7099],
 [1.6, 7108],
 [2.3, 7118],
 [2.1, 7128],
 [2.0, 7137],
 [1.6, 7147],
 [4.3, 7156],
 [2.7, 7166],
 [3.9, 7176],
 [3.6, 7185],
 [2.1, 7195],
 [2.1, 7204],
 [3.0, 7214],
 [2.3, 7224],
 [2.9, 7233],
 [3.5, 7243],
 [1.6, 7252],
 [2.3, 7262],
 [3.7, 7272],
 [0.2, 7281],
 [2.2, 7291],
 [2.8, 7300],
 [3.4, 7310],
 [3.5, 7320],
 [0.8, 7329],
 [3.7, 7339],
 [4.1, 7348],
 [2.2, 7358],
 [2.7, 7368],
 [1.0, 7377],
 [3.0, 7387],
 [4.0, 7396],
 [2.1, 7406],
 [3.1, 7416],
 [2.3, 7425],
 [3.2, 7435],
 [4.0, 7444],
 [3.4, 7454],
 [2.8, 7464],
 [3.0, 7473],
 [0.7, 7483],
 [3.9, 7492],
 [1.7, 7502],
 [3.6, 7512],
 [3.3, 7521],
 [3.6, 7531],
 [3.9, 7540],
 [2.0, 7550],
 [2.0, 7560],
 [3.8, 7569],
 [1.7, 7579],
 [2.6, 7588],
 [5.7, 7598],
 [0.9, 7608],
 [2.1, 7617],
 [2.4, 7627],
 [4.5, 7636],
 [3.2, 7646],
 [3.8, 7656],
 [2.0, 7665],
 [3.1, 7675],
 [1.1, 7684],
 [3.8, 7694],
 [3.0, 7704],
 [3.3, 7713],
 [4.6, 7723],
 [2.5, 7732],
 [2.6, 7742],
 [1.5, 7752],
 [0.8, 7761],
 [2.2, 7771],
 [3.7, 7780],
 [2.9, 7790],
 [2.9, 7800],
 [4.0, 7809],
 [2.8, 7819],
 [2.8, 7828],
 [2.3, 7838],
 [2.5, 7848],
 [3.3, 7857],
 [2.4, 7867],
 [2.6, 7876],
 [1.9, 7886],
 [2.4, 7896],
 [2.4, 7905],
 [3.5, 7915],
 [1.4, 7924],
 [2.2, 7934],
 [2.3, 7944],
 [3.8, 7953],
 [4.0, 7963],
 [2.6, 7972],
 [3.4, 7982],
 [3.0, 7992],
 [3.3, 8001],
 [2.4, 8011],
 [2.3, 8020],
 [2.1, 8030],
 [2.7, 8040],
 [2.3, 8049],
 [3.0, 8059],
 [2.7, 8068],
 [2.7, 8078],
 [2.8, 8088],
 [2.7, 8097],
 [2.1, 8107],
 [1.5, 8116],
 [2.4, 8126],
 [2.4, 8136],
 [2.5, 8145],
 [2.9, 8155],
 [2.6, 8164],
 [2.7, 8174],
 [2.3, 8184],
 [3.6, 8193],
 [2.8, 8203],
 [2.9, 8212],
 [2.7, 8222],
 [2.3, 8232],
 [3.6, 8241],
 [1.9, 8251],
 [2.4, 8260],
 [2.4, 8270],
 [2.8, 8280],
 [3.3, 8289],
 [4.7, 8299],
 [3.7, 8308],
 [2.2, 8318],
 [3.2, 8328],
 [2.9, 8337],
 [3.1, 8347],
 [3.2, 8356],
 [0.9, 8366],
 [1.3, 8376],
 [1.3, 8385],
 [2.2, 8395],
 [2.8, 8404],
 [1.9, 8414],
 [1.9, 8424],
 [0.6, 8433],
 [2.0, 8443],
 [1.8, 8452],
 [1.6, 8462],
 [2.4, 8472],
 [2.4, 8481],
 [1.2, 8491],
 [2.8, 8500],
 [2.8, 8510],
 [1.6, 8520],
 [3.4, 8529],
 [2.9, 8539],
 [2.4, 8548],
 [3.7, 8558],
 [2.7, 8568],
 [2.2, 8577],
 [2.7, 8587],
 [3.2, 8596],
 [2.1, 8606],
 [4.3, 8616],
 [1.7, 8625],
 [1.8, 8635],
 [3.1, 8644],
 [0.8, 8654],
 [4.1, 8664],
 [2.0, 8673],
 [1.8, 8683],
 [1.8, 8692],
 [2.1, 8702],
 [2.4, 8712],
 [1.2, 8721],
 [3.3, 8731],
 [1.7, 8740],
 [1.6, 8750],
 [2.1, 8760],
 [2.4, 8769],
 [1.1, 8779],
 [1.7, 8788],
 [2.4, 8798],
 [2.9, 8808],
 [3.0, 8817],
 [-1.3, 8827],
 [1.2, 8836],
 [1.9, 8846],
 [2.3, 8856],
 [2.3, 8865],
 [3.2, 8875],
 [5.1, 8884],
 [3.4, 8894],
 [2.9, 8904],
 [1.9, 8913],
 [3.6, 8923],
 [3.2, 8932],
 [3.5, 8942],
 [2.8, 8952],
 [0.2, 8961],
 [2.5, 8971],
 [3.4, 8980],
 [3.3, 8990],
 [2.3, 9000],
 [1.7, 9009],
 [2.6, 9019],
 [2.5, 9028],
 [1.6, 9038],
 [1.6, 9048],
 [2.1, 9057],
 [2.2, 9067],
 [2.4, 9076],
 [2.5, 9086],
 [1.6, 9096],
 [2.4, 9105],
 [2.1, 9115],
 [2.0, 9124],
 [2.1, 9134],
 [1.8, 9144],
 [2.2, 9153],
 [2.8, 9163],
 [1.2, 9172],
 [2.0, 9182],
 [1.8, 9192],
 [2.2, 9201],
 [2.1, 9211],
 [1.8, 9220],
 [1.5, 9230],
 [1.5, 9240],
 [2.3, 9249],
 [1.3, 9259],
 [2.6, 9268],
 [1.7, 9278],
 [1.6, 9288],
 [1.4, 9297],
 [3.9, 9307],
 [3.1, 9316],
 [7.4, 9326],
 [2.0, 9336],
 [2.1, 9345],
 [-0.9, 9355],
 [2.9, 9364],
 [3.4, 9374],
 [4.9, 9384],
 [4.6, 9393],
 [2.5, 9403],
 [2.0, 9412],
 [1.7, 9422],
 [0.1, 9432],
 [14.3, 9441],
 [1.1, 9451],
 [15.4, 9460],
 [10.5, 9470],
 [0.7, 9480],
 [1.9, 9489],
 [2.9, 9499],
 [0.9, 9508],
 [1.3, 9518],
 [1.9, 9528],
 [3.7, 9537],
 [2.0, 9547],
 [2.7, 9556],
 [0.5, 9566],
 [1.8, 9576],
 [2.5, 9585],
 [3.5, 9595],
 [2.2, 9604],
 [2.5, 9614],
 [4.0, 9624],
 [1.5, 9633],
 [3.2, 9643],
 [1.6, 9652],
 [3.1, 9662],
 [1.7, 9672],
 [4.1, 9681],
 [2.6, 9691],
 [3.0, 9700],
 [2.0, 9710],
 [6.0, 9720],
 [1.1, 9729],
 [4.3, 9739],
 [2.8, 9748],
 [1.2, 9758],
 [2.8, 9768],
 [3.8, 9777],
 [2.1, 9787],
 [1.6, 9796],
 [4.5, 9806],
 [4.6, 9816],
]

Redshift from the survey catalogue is 1.538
